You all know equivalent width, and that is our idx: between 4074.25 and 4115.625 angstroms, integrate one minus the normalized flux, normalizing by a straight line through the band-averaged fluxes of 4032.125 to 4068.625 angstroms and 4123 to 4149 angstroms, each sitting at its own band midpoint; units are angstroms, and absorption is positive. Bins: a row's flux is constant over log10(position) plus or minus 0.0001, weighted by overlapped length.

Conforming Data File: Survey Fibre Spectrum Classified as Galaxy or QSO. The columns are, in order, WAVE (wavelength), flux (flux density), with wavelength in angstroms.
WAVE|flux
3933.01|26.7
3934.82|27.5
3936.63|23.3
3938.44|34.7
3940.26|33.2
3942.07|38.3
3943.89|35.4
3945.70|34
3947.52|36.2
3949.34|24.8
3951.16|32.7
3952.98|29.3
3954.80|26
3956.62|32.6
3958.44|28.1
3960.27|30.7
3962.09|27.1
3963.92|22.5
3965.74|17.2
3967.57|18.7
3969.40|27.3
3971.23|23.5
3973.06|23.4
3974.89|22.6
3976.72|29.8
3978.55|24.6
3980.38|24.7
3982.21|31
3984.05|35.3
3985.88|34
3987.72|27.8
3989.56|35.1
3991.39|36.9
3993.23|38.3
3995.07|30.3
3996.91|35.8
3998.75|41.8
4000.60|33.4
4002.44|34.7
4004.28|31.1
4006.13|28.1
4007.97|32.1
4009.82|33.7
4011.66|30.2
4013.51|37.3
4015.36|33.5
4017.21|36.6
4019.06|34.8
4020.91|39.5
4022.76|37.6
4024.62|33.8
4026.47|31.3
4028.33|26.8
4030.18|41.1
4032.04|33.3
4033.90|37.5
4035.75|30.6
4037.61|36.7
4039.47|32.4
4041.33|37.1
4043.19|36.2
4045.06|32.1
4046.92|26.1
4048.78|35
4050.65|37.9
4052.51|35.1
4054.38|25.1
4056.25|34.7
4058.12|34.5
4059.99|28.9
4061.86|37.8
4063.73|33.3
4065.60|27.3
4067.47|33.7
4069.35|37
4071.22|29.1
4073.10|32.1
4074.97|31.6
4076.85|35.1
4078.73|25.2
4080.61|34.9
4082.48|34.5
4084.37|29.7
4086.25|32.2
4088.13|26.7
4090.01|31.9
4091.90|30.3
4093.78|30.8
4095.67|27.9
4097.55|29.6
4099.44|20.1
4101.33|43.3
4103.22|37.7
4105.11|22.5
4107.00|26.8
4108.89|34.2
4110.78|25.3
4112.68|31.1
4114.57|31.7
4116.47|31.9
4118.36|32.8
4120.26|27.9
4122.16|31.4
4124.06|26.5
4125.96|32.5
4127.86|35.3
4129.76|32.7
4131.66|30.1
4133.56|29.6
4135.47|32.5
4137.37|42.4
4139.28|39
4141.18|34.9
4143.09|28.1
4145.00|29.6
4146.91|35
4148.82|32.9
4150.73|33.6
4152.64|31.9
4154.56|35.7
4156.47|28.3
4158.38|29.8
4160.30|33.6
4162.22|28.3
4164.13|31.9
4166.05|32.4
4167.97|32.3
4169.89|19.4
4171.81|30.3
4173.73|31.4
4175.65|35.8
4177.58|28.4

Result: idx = 3.1 angstroms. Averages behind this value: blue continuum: 33.3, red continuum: 32.9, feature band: 30.6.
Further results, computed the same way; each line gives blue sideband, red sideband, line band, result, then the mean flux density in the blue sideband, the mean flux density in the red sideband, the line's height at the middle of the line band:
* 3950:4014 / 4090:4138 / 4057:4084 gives -1.60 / 29.9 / 31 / 30.6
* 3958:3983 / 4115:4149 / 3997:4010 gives -3.52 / 25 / 32.5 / 26.5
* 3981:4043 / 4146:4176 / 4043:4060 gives 0.43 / 34.2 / 31.3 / 33.4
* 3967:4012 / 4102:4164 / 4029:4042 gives -1.80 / 30.7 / 31.8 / 31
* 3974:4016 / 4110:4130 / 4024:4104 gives -2.61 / 32.3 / 30.8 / 31.5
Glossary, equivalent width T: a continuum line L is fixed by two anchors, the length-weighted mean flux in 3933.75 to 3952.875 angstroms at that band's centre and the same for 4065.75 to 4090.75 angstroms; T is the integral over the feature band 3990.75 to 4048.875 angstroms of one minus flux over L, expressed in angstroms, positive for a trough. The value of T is -4.5 angstroms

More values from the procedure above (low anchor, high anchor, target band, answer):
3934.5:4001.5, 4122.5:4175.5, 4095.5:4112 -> 0.8 angstroms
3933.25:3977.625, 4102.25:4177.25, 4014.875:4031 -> -3.0 angstroms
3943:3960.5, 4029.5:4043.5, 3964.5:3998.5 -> 3.9 angstroms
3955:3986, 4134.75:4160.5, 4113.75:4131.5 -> 0.6 angstroms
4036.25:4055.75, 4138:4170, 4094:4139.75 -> 1.5 angstroms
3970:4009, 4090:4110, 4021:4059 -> -3.8 angstroms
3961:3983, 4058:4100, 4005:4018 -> -3.0 angstroms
